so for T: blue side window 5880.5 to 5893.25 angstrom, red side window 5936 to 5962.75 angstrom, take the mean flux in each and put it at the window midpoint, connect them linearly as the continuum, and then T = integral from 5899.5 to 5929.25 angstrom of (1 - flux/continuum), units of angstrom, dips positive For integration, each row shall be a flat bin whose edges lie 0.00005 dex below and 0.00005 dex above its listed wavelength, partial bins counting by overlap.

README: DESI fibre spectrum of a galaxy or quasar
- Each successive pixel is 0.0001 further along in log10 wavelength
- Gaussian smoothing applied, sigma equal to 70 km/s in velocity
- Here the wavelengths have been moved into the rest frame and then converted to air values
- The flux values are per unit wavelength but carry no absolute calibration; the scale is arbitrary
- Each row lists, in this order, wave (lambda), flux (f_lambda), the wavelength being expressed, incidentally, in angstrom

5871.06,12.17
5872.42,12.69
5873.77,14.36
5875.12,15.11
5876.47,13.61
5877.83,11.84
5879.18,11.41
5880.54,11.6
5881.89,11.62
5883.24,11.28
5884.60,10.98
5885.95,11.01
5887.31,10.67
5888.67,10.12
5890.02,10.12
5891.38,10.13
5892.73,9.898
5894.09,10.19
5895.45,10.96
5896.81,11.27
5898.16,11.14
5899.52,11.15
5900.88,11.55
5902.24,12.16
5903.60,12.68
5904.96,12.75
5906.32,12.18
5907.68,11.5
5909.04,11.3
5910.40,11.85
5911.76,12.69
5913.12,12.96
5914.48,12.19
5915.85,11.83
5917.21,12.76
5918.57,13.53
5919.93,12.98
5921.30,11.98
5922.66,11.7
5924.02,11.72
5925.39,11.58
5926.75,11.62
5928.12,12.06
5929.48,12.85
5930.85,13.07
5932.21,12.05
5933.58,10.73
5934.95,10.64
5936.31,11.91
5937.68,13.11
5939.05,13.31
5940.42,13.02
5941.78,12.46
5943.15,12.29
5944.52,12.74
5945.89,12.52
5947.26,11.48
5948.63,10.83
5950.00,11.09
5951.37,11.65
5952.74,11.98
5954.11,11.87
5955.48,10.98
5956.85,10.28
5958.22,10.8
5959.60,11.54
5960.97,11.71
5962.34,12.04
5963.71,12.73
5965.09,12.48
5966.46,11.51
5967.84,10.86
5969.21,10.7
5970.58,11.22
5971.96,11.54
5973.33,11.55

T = -2.5 angstrom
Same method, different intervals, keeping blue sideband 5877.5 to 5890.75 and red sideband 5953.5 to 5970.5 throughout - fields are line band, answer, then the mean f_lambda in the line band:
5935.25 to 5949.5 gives -1.2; 12.3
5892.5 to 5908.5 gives -0.5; 11.5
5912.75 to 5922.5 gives -1.2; 12.5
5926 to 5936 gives -0.5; 11.9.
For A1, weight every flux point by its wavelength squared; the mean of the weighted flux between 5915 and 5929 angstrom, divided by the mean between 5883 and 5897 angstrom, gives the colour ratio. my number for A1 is 1.2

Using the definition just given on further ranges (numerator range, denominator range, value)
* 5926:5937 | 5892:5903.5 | 1.08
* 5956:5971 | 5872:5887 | 0.96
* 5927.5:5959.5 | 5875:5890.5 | 1.06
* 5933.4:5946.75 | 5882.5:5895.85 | 1.19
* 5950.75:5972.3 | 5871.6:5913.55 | 1.01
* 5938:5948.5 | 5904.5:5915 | 1.04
